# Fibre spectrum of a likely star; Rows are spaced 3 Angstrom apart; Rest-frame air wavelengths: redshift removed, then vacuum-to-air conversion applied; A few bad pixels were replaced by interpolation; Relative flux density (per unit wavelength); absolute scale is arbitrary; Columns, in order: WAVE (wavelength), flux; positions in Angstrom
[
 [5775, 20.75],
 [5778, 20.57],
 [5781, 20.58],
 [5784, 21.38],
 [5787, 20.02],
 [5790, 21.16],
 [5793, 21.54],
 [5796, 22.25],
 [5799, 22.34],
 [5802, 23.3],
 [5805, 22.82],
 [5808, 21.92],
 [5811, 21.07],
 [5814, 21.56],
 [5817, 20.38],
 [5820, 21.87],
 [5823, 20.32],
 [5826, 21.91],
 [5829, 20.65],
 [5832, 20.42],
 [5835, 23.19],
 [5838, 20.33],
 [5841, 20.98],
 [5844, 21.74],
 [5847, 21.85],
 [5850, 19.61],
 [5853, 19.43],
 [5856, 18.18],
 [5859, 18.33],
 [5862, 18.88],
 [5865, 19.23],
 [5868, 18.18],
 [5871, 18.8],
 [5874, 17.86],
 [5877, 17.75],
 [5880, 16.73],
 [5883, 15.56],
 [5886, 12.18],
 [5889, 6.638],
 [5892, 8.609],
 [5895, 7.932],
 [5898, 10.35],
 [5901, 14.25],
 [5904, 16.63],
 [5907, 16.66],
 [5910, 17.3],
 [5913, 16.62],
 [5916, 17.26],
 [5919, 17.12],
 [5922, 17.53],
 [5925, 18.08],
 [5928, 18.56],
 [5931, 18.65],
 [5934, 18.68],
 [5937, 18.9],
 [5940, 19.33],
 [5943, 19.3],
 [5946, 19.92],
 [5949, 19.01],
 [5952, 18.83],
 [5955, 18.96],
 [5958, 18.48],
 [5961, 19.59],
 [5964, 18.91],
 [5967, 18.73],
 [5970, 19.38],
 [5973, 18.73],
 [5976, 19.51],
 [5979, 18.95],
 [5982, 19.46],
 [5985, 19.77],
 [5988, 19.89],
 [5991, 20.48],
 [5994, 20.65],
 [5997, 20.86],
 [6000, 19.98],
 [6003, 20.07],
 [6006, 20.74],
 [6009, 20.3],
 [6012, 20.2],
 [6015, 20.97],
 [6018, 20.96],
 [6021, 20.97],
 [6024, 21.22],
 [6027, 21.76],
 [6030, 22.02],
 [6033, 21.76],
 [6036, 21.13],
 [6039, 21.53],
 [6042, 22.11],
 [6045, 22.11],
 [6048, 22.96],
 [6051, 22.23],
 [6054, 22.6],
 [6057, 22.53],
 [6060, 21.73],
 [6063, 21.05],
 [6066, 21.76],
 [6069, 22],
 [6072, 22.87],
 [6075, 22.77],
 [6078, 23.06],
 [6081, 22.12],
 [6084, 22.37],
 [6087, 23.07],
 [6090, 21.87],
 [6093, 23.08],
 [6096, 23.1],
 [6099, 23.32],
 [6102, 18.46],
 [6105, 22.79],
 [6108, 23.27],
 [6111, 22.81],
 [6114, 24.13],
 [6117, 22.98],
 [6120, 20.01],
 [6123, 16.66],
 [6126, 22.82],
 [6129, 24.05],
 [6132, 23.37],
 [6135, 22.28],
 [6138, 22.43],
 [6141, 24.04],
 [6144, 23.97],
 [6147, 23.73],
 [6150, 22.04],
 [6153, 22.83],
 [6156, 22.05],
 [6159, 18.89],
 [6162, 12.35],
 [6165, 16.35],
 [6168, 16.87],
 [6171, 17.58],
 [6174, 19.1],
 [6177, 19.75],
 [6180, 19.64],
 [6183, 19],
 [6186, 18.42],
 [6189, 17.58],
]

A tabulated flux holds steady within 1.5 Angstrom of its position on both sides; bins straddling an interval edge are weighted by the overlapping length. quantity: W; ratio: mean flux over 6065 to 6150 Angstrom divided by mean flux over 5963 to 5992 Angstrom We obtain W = 1.16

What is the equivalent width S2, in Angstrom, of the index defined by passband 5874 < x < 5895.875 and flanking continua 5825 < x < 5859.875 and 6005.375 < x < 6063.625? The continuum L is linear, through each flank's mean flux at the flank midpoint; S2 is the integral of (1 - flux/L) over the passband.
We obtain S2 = 8.5 Angstrom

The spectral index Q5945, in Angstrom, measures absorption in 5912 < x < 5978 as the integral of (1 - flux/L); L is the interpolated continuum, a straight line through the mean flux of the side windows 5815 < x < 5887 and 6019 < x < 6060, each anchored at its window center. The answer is 6.4 Angstrom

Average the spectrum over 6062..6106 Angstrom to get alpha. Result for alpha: 22.3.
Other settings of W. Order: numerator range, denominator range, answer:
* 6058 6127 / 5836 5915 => 1.33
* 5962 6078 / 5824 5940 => 1.20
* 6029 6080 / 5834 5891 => 1.23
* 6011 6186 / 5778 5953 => 1.15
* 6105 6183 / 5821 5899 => 1.19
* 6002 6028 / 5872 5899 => 1.63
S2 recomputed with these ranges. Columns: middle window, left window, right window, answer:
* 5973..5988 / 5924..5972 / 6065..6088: 0.3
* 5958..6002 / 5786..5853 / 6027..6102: 4.7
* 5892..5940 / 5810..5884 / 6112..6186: 9.3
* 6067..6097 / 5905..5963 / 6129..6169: -3.6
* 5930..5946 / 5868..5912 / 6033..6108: -2.6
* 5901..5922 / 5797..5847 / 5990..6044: 4.5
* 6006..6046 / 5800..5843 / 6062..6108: 1.5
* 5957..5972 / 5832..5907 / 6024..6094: 0.4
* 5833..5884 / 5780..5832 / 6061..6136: 5.5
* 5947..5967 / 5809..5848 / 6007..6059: 2.3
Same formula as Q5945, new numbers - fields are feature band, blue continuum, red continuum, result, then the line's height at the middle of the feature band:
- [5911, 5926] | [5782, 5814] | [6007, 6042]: 2.9 Angstrom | 21.5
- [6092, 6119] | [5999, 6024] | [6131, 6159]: -0.6 Angstrom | 22.1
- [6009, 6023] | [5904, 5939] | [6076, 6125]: -0.5 Angstrom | 20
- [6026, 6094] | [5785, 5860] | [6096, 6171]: -3.0 Angstrom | 21.3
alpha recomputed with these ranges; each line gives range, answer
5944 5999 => 19.5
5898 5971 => 18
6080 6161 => 22.3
